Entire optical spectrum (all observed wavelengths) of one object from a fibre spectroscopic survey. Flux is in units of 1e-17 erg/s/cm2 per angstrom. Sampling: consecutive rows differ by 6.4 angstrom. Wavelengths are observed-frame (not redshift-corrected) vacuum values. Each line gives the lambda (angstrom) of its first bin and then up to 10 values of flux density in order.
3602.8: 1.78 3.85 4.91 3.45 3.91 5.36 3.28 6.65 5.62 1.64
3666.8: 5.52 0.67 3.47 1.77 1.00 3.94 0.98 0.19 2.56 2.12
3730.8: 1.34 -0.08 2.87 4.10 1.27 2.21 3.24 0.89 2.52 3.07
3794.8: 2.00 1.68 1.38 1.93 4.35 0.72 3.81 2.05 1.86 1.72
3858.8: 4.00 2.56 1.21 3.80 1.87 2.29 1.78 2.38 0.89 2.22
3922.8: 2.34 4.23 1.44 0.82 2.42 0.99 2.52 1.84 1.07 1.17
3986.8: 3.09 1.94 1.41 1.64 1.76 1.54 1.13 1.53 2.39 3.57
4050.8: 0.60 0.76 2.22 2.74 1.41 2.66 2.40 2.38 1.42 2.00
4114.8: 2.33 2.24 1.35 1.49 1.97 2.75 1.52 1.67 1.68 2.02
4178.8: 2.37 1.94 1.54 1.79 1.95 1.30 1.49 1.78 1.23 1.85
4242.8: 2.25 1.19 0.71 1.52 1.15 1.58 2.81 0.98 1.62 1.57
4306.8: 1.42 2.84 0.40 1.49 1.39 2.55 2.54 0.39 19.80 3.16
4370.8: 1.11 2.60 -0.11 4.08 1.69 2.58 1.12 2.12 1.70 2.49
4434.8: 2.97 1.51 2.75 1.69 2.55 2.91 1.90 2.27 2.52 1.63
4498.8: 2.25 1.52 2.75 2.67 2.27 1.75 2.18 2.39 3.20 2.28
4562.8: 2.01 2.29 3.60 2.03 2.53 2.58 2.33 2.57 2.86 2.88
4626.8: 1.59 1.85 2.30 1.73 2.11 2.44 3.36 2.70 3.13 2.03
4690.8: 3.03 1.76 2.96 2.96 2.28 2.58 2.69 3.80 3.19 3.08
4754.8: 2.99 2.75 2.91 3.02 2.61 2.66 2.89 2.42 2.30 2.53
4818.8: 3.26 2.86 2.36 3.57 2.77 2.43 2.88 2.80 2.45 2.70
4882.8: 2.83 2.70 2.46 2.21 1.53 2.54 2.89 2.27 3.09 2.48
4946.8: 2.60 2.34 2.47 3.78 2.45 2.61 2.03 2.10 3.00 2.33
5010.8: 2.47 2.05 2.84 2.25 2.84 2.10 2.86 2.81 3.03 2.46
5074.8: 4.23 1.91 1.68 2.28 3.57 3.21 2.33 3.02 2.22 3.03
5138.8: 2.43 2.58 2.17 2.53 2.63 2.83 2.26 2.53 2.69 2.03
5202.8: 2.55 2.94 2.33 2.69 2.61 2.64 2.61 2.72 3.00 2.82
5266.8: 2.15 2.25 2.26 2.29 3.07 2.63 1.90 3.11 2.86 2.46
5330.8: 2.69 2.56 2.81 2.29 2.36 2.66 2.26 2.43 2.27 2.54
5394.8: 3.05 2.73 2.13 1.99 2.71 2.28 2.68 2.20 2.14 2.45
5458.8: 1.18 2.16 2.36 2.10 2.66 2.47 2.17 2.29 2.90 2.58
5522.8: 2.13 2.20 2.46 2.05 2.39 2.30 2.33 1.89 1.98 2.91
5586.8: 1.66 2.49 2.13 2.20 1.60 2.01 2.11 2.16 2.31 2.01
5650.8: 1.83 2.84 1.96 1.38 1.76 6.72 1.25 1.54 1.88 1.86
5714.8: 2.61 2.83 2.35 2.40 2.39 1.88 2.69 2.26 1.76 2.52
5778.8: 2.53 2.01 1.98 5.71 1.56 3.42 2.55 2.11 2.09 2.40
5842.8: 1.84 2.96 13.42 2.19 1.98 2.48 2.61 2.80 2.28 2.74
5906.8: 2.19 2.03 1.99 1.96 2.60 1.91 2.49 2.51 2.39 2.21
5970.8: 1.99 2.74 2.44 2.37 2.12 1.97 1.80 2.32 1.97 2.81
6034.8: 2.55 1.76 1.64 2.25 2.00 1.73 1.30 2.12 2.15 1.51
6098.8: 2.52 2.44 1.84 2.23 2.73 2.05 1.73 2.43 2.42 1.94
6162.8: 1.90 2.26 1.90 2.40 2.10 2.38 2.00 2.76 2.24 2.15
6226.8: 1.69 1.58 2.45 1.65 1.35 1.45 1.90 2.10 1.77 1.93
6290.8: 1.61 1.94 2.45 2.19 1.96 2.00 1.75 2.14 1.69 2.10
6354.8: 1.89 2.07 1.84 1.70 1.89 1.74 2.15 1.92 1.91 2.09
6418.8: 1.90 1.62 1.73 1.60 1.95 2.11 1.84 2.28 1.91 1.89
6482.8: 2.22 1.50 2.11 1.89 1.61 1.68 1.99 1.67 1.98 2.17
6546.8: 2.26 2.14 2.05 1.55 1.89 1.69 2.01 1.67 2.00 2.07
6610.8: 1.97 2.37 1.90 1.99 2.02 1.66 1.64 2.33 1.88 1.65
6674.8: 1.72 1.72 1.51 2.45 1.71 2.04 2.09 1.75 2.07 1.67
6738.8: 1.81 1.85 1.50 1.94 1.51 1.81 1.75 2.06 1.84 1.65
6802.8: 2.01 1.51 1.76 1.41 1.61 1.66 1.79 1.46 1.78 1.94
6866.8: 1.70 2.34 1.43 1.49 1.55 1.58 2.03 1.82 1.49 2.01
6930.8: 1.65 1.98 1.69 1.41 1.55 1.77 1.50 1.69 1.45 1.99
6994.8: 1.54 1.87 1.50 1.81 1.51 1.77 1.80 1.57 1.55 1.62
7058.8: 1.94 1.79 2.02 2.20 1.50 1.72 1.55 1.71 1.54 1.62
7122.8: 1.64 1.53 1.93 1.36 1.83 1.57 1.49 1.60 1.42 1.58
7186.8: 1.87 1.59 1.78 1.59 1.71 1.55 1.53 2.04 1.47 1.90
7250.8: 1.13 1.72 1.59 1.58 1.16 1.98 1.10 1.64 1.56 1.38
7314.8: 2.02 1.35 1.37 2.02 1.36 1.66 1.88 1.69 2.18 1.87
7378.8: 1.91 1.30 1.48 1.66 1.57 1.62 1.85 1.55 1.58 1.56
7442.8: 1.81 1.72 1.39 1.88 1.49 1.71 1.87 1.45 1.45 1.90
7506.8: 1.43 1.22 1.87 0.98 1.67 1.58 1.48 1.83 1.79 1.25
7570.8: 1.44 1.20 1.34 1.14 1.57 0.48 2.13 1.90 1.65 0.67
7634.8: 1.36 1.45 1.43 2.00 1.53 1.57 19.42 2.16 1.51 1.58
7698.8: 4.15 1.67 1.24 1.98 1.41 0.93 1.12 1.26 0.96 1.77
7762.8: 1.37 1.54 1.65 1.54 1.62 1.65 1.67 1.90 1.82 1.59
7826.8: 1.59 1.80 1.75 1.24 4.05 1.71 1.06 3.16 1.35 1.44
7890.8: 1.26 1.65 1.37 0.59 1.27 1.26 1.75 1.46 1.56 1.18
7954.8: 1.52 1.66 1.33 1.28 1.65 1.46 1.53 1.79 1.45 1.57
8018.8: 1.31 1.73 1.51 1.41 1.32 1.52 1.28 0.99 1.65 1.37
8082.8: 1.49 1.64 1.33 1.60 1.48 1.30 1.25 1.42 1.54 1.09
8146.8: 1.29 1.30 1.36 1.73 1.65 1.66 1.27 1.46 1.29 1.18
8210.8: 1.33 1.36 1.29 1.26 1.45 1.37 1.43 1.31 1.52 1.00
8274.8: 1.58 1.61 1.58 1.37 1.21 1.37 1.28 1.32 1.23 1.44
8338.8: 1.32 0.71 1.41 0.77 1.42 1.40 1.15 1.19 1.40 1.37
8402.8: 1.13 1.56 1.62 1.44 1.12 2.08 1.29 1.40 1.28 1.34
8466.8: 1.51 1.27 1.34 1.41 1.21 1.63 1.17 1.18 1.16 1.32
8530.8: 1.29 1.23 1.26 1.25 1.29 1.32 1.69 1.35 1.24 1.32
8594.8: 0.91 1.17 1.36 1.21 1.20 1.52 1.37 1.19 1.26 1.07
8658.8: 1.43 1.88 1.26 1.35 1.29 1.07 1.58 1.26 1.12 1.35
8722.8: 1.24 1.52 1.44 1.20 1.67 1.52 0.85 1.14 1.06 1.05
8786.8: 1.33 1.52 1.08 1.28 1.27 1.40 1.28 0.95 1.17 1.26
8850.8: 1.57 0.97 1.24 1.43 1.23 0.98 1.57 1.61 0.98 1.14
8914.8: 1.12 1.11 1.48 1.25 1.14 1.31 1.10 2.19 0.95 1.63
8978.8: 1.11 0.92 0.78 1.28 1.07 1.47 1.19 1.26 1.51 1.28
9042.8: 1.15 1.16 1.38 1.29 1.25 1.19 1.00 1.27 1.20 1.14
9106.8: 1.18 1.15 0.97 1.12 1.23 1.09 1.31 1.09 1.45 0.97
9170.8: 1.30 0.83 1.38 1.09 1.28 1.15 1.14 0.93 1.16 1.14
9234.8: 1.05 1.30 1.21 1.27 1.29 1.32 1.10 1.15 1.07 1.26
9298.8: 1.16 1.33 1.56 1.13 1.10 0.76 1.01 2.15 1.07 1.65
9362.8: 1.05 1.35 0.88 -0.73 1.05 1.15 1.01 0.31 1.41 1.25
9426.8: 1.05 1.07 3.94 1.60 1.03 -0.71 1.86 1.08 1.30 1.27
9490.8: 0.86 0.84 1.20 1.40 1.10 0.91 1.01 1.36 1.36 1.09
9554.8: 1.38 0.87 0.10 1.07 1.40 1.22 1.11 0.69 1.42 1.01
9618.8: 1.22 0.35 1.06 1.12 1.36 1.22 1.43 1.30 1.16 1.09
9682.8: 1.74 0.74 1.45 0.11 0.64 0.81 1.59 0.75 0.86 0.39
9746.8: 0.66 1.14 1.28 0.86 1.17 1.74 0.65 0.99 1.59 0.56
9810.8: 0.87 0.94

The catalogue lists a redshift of 0.17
